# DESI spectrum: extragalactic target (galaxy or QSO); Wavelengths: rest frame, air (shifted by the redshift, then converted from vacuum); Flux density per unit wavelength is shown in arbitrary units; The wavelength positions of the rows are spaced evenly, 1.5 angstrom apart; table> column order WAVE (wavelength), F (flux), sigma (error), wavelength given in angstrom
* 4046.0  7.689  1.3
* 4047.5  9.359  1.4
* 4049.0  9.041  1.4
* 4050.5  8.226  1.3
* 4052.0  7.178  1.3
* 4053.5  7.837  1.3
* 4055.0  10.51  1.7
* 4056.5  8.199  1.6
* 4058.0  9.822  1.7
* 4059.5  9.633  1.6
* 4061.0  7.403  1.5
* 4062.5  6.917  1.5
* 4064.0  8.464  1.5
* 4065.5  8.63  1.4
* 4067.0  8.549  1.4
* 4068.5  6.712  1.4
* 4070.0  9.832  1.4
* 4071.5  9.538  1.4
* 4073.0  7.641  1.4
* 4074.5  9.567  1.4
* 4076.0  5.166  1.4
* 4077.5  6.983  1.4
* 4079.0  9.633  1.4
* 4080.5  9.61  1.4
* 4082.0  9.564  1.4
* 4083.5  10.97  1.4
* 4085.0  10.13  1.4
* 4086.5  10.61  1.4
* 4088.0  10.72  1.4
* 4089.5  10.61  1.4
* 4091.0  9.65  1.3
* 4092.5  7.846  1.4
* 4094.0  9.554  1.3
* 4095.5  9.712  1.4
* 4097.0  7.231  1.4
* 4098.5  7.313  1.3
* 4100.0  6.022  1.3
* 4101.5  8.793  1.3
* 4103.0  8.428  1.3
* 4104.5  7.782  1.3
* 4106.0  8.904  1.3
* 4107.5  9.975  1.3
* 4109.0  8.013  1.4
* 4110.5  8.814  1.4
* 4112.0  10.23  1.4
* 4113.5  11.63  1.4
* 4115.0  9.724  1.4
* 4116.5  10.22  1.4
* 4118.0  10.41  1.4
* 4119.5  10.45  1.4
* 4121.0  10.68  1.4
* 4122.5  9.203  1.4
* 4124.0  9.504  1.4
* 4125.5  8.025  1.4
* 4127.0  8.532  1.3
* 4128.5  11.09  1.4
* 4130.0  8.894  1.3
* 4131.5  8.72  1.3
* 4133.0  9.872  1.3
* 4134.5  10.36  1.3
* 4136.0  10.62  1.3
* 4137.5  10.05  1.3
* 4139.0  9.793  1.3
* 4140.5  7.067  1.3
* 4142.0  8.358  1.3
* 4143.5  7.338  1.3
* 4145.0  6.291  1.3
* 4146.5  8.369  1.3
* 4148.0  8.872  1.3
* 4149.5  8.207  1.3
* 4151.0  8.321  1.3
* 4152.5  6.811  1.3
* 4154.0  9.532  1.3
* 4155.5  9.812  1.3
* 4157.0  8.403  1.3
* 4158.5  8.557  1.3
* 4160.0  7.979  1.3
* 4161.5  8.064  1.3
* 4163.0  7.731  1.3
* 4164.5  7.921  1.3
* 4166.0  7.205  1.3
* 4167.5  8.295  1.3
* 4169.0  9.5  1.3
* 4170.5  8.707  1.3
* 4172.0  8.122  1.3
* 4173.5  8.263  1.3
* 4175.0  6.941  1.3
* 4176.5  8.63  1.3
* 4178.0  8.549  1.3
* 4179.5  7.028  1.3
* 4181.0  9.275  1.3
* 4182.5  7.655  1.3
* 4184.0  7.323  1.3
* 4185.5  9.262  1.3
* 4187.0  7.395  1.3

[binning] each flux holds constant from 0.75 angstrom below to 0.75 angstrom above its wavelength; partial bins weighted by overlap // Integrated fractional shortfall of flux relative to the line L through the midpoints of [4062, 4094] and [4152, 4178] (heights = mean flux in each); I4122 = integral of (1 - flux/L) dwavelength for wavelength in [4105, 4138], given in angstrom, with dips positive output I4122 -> -4.2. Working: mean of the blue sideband 8.95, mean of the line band 9.71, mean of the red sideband 8.29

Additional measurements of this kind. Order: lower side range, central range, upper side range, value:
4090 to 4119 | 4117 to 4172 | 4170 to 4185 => -2.1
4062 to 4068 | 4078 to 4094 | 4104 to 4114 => -2.2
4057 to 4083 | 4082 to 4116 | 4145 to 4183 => -3.3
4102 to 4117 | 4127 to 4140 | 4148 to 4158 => -1.3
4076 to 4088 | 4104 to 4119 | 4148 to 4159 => -0.9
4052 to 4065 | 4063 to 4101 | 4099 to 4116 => -0.4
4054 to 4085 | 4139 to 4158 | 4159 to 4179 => 0.1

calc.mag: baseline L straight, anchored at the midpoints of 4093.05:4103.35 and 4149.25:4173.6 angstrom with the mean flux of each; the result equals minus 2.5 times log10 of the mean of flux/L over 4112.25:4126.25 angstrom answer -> -0.22 mag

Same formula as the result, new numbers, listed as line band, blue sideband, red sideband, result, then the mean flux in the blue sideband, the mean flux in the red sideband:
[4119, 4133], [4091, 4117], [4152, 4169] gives -0.100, 8.84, 8.29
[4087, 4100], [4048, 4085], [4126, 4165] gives -0.038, 8.6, 8.68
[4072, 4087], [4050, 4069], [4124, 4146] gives -0.058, 8.34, 8.94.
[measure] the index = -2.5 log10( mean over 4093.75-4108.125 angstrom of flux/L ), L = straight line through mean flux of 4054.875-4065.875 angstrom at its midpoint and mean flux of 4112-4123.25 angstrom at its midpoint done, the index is 0.181 mag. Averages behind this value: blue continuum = 8.6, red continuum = 10.3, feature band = 8.32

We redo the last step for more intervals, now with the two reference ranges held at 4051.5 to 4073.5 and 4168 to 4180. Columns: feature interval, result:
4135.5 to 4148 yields -0.020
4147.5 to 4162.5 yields -0.020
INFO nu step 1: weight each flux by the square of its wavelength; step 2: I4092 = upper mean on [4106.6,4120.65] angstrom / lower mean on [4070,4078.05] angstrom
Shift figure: 1.3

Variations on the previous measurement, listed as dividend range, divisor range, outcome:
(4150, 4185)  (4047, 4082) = 1.02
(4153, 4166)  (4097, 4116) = 0.98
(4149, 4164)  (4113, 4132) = 0.87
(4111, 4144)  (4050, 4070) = 1.18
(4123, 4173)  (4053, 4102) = 1.02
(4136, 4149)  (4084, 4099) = 0.92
